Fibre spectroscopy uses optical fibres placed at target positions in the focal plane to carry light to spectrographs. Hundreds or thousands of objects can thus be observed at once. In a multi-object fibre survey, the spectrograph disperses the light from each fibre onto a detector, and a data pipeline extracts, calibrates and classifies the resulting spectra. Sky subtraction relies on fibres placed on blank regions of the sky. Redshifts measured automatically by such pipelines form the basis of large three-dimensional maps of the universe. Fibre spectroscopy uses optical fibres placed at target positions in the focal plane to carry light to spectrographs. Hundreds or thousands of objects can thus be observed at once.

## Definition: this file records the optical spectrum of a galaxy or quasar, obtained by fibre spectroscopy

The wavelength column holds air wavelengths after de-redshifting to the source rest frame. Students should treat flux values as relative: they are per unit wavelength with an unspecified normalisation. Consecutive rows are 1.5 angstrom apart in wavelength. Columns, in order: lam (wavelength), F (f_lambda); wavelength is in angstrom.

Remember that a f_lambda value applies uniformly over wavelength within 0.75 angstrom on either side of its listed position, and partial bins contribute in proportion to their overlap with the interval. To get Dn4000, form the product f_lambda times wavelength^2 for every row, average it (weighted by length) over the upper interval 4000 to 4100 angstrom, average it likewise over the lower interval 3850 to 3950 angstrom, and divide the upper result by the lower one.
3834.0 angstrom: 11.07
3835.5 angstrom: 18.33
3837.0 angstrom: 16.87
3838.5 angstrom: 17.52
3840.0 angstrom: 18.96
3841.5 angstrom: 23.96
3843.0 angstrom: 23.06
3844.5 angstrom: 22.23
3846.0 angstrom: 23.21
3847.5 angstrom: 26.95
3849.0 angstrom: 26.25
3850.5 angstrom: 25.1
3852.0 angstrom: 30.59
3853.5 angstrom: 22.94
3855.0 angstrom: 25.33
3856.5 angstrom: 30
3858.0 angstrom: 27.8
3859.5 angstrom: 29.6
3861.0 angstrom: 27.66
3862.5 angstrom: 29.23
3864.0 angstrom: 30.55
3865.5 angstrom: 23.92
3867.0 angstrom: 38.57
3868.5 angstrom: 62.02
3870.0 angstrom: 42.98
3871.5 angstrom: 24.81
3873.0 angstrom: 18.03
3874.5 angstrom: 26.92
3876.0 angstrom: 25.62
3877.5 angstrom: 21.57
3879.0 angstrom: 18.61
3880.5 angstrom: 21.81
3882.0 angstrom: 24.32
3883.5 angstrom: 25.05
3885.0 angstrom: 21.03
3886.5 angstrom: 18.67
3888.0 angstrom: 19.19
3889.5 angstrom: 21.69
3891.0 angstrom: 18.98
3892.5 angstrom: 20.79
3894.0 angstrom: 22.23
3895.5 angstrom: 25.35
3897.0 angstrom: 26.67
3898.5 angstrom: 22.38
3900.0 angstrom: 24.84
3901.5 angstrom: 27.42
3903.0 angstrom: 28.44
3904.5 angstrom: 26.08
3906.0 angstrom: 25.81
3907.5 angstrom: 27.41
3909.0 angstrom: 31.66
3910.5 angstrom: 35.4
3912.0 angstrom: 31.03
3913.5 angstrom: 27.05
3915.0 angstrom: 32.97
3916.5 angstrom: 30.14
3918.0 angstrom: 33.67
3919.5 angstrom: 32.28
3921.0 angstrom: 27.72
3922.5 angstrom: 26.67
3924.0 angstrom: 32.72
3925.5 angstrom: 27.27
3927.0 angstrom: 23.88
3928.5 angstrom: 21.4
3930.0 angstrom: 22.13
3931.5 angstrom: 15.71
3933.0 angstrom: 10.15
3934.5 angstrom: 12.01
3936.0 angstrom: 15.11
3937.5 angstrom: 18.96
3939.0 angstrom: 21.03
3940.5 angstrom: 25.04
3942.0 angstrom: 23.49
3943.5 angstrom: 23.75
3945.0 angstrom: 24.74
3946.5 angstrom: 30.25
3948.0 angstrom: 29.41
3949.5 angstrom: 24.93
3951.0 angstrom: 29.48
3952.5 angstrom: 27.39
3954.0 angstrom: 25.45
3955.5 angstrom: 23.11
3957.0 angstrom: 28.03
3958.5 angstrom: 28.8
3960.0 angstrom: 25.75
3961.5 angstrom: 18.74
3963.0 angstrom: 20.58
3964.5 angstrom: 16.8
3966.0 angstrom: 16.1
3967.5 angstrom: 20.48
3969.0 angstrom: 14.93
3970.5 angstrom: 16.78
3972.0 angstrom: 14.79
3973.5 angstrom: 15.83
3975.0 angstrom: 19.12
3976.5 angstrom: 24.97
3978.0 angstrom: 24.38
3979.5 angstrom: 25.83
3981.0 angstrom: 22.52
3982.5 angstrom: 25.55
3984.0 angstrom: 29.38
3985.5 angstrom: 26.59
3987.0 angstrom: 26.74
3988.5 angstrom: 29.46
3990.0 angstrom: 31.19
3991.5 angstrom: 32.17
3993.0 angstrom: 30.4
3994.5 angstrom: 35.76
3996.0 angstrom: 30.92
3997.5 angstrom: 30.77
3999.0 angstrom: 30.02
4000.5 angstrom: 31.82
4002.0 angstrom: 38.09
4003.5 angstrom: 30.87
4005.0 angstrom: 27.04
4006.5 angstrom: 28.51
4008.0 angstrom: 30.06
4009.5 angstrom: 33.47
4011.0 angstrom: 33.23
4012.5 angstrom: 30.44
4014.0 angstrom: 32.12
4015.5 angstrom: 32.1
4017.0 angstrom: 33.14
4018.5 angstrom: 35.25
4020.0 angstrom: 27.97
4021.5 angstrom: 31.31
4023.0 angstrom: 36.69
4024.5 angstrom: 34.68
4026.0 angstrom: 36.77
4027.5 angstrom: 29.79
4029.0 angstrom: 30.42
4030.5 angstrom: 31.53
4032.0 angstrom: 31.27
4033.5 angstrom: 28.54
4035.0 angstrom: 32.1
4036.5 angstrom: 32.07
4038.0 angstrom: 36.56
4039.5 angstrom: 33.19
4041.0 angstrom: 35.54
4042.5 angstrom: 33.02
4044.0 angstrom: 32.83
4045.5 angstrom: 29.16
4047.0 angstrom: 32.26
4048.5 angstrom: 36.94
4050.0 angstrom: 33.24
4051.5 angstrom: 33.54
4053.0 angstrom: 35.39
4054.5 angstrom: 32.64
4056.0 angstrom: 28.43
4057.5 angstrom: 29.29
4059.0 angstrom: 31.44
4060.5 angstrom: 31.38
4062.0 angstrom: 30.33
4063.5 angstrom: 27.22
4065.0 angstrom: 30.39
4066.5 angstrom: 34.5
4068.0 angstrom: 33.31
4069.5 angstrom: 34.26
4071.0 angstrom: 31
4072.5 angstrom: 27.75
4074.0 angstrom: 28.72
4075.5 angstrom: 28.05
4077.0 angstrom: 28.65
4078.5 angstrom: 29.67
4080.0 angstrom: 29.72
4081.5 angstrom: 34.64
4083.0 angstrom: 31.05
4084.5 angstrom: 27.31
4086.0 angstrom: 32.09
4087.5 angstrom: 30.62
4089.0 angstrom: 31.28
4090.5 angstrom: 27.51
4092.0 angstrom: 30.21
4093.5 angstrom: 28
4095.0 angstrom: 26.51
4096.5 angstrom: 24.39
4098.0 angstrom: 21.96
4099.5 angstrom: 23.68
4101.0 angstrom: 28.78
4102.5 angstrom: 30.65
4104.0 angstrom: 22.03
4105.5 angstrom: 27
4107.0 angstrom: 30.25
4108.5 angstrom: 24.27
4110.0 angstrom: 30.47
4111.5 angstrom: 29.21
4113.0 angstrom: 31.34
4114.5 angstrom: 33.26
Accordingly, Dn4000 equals 1.3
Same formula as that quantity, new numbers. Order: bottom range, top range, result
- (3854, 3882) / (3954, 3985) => 0.79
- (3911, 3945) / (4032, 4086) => 1.38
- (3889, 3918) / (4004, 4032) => 1.26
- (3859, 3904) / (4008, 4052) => 1.34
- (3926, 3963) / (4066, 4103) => 1.38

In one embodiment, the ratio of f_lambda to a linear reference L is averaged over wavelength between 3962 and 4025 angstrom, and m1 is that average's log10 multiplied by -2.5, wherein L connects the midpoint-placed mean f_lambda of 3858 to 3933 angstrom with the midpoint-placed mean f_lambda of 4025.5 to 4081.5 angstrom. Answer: 0.090 mag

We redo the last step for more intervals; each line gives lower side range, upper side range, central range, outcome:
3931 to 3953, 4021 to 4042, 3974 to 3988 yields 0.08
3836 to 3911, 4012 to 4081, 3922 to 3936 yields 0.31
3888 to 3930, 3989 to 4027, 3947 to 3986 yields 0.29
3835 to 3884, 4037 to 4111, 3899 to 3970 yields 0.12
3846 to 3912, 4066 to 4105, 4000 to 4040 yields -0.14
